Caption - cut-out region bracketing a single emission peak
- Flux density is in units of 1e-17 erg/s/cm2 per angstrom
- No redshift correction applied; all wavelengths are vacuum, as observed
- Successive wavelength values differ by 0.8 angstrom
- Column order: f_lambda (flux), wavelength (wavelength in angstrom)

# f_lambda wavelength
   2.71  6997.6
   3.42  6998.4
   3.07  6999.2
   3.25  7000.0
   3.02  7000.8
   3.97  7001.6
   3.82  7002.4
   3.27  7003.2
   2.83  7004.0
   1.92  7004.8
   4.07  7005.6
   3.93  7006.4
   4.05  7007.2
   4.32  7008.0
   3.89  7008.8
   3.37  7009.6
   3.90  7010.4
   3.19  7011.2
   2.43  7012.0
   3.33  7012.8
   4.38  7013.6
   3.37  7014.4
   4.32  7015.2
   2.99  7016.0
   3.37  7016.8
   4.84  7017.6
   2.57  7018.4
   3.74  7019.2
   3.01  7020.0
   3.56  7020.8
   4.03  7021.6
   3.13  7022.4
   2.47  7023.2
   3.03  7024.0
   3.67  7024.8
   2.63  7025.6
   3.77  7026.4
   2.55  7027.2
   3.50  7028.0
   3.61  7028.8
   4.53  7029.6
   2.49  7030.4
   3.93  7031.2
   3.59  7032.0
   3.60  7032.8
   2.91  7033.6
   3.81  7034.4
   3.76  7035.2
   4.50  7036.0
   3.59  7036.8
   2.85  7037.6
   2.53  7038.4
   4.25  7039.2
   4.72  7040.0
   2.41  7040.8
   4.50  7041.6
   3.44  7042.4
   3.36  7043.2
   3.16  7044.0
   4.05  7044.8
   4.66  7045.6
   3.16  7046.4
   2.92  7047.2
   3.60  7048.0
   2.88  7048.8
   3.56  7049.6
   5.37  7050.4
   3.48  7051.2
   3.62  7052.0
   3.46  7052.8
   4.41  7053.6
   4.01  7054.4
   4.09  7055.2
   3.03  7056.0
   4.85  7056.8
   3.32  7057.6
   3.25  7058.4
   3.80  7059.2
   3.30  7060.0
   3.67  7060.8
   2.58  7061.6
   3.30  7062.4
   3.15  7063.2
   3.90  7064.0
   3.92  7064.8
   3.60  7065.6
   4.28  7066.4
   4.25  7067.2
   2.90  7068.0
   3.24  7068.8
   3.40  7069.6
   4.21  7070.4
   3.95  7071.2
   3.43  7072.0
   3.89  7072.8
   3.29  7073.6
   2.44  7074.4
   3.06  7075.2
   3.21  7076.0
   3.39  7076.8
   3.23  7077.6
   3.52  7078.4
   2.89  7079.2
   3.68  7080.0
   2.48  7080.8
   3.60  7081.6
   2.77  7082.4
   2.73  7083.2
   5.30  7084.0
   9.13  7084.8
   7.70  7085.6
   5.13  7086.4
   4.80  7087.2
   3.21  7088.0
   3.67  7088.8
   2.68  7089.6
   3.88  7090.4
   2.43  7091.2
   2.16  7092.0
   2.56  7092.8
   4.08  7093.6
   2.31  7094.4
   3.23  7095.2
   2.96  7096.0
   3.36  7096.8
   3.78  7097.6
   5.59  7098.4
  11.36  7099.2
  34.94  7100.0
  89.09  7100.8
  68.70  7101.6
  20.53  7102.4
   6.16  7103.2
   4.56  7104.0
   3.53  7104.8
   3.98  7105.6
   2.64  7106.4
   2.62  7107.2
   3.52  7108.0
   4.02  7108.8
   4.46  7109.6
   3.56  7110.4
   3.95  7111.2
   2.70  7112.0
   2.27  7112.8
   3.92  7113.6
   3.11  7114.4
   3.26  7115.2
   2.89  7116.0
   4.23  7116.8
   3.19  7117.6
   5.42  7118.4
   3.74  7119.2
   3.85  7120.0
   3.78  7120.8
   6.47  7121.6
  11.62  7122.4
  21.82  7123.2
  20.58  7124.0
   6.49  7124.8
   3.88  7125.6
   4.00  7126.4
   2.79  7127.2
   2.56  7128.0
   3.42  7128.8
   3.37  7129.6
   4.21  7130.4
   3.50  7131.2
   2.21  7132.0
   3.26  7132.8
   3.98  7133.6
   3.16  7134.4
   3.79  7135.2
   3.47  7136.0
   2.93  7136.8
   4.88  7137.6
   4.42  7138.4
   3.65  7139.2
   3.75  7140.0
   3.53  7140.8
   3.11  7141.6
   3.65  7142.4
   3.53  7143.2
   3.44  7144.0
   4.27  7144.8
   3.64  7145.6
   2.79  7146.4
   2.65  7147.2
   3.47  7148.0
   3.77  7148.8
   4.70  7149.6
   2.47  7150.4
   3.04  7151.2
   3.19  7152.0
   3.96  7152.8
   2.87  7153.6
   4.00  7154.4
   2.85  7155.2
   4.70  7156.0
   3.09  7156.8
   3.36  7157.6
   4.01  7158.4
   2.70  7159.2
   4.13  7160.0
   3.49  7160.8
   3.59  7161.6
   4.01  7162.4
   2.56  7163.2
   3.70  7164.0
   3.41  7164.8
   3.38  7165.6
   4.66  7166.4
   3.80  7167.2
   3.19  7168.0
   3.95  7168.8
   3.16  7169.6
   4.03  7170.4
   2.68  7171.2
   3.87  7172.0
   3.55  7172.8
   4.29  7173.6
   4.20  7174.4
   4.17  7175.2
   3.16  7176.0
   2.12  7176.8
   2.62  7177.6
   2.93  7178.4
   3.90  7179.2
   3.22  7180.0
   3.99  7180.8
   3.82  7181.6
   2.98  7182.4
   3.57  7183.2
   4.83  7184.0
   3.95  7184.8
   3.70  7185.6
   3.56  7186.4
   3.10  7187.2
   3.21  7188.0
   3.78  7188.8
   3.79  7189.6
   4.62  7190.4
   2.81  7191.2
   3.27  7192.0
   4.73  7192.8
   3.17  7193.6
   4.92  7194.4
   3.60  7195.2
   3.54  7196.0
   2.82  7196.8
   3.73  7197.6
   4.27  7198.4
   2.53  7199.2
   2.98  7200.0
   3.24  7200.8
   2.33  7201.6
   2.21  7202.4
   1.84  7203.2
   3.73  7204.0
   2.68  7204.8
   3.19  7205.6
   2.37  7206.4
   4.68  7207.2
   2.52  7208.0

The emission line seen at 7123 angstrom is [N II] 6583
